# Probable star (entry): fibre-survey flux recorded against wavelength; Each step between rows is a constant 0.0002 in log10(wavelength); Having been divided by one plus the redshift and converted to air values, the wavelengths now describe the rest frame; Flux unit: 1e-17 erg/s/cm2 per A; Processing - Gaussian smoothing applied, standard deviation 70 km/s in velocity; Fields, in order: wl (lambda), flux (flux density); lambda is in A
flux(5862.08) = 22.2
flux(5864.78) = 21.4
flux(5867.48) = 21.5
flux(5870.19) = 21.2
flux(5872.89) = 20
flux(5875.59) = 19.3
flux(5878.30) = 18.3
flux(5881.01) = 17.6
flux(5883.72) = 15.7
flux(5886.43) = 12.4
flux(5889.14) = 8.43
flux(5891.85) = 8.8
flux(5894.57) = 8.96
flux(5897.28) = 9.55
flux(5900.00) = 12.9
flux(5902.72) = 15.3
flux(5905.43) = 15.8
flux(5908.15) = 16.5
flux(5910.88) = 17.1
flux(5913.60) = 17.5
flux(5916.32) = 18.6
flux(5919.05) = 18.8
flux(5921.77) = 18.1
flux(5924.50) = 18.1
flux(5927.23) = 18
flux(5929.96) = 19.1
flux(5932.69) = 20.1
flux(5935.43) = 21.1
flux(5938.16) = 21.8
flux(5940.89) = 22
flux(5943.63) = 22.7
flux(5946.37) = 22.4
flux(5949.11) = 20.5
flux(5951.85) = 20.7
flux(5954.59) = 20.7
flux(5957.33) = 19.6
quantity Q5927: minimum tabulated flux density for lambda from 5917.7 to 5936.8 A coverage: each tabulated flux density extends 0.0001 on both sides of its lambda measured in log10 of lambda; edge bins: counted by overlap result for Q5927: 18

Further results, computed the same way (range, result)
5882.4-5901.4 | 8.43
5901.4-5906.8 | 15.3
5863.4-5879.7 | 18.3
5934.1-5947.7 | 21.1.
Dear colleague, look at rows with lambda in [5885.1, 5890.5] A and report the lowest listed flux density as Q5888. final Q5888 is 8.43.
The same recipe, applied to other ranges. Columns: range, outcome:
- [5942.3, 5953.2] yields 20.5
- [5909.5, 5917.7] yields 17.1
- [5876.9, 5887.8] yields 12.4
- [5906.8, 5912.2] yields 16.5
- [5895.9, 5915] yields 9.55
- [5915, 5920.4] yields 18.6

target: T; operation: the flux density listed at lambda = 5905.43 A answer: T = 15.8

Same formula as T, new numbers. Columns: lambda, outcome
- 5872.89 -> 20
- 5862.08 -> 22.2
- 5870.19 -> 21.2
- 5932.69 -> 20.1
